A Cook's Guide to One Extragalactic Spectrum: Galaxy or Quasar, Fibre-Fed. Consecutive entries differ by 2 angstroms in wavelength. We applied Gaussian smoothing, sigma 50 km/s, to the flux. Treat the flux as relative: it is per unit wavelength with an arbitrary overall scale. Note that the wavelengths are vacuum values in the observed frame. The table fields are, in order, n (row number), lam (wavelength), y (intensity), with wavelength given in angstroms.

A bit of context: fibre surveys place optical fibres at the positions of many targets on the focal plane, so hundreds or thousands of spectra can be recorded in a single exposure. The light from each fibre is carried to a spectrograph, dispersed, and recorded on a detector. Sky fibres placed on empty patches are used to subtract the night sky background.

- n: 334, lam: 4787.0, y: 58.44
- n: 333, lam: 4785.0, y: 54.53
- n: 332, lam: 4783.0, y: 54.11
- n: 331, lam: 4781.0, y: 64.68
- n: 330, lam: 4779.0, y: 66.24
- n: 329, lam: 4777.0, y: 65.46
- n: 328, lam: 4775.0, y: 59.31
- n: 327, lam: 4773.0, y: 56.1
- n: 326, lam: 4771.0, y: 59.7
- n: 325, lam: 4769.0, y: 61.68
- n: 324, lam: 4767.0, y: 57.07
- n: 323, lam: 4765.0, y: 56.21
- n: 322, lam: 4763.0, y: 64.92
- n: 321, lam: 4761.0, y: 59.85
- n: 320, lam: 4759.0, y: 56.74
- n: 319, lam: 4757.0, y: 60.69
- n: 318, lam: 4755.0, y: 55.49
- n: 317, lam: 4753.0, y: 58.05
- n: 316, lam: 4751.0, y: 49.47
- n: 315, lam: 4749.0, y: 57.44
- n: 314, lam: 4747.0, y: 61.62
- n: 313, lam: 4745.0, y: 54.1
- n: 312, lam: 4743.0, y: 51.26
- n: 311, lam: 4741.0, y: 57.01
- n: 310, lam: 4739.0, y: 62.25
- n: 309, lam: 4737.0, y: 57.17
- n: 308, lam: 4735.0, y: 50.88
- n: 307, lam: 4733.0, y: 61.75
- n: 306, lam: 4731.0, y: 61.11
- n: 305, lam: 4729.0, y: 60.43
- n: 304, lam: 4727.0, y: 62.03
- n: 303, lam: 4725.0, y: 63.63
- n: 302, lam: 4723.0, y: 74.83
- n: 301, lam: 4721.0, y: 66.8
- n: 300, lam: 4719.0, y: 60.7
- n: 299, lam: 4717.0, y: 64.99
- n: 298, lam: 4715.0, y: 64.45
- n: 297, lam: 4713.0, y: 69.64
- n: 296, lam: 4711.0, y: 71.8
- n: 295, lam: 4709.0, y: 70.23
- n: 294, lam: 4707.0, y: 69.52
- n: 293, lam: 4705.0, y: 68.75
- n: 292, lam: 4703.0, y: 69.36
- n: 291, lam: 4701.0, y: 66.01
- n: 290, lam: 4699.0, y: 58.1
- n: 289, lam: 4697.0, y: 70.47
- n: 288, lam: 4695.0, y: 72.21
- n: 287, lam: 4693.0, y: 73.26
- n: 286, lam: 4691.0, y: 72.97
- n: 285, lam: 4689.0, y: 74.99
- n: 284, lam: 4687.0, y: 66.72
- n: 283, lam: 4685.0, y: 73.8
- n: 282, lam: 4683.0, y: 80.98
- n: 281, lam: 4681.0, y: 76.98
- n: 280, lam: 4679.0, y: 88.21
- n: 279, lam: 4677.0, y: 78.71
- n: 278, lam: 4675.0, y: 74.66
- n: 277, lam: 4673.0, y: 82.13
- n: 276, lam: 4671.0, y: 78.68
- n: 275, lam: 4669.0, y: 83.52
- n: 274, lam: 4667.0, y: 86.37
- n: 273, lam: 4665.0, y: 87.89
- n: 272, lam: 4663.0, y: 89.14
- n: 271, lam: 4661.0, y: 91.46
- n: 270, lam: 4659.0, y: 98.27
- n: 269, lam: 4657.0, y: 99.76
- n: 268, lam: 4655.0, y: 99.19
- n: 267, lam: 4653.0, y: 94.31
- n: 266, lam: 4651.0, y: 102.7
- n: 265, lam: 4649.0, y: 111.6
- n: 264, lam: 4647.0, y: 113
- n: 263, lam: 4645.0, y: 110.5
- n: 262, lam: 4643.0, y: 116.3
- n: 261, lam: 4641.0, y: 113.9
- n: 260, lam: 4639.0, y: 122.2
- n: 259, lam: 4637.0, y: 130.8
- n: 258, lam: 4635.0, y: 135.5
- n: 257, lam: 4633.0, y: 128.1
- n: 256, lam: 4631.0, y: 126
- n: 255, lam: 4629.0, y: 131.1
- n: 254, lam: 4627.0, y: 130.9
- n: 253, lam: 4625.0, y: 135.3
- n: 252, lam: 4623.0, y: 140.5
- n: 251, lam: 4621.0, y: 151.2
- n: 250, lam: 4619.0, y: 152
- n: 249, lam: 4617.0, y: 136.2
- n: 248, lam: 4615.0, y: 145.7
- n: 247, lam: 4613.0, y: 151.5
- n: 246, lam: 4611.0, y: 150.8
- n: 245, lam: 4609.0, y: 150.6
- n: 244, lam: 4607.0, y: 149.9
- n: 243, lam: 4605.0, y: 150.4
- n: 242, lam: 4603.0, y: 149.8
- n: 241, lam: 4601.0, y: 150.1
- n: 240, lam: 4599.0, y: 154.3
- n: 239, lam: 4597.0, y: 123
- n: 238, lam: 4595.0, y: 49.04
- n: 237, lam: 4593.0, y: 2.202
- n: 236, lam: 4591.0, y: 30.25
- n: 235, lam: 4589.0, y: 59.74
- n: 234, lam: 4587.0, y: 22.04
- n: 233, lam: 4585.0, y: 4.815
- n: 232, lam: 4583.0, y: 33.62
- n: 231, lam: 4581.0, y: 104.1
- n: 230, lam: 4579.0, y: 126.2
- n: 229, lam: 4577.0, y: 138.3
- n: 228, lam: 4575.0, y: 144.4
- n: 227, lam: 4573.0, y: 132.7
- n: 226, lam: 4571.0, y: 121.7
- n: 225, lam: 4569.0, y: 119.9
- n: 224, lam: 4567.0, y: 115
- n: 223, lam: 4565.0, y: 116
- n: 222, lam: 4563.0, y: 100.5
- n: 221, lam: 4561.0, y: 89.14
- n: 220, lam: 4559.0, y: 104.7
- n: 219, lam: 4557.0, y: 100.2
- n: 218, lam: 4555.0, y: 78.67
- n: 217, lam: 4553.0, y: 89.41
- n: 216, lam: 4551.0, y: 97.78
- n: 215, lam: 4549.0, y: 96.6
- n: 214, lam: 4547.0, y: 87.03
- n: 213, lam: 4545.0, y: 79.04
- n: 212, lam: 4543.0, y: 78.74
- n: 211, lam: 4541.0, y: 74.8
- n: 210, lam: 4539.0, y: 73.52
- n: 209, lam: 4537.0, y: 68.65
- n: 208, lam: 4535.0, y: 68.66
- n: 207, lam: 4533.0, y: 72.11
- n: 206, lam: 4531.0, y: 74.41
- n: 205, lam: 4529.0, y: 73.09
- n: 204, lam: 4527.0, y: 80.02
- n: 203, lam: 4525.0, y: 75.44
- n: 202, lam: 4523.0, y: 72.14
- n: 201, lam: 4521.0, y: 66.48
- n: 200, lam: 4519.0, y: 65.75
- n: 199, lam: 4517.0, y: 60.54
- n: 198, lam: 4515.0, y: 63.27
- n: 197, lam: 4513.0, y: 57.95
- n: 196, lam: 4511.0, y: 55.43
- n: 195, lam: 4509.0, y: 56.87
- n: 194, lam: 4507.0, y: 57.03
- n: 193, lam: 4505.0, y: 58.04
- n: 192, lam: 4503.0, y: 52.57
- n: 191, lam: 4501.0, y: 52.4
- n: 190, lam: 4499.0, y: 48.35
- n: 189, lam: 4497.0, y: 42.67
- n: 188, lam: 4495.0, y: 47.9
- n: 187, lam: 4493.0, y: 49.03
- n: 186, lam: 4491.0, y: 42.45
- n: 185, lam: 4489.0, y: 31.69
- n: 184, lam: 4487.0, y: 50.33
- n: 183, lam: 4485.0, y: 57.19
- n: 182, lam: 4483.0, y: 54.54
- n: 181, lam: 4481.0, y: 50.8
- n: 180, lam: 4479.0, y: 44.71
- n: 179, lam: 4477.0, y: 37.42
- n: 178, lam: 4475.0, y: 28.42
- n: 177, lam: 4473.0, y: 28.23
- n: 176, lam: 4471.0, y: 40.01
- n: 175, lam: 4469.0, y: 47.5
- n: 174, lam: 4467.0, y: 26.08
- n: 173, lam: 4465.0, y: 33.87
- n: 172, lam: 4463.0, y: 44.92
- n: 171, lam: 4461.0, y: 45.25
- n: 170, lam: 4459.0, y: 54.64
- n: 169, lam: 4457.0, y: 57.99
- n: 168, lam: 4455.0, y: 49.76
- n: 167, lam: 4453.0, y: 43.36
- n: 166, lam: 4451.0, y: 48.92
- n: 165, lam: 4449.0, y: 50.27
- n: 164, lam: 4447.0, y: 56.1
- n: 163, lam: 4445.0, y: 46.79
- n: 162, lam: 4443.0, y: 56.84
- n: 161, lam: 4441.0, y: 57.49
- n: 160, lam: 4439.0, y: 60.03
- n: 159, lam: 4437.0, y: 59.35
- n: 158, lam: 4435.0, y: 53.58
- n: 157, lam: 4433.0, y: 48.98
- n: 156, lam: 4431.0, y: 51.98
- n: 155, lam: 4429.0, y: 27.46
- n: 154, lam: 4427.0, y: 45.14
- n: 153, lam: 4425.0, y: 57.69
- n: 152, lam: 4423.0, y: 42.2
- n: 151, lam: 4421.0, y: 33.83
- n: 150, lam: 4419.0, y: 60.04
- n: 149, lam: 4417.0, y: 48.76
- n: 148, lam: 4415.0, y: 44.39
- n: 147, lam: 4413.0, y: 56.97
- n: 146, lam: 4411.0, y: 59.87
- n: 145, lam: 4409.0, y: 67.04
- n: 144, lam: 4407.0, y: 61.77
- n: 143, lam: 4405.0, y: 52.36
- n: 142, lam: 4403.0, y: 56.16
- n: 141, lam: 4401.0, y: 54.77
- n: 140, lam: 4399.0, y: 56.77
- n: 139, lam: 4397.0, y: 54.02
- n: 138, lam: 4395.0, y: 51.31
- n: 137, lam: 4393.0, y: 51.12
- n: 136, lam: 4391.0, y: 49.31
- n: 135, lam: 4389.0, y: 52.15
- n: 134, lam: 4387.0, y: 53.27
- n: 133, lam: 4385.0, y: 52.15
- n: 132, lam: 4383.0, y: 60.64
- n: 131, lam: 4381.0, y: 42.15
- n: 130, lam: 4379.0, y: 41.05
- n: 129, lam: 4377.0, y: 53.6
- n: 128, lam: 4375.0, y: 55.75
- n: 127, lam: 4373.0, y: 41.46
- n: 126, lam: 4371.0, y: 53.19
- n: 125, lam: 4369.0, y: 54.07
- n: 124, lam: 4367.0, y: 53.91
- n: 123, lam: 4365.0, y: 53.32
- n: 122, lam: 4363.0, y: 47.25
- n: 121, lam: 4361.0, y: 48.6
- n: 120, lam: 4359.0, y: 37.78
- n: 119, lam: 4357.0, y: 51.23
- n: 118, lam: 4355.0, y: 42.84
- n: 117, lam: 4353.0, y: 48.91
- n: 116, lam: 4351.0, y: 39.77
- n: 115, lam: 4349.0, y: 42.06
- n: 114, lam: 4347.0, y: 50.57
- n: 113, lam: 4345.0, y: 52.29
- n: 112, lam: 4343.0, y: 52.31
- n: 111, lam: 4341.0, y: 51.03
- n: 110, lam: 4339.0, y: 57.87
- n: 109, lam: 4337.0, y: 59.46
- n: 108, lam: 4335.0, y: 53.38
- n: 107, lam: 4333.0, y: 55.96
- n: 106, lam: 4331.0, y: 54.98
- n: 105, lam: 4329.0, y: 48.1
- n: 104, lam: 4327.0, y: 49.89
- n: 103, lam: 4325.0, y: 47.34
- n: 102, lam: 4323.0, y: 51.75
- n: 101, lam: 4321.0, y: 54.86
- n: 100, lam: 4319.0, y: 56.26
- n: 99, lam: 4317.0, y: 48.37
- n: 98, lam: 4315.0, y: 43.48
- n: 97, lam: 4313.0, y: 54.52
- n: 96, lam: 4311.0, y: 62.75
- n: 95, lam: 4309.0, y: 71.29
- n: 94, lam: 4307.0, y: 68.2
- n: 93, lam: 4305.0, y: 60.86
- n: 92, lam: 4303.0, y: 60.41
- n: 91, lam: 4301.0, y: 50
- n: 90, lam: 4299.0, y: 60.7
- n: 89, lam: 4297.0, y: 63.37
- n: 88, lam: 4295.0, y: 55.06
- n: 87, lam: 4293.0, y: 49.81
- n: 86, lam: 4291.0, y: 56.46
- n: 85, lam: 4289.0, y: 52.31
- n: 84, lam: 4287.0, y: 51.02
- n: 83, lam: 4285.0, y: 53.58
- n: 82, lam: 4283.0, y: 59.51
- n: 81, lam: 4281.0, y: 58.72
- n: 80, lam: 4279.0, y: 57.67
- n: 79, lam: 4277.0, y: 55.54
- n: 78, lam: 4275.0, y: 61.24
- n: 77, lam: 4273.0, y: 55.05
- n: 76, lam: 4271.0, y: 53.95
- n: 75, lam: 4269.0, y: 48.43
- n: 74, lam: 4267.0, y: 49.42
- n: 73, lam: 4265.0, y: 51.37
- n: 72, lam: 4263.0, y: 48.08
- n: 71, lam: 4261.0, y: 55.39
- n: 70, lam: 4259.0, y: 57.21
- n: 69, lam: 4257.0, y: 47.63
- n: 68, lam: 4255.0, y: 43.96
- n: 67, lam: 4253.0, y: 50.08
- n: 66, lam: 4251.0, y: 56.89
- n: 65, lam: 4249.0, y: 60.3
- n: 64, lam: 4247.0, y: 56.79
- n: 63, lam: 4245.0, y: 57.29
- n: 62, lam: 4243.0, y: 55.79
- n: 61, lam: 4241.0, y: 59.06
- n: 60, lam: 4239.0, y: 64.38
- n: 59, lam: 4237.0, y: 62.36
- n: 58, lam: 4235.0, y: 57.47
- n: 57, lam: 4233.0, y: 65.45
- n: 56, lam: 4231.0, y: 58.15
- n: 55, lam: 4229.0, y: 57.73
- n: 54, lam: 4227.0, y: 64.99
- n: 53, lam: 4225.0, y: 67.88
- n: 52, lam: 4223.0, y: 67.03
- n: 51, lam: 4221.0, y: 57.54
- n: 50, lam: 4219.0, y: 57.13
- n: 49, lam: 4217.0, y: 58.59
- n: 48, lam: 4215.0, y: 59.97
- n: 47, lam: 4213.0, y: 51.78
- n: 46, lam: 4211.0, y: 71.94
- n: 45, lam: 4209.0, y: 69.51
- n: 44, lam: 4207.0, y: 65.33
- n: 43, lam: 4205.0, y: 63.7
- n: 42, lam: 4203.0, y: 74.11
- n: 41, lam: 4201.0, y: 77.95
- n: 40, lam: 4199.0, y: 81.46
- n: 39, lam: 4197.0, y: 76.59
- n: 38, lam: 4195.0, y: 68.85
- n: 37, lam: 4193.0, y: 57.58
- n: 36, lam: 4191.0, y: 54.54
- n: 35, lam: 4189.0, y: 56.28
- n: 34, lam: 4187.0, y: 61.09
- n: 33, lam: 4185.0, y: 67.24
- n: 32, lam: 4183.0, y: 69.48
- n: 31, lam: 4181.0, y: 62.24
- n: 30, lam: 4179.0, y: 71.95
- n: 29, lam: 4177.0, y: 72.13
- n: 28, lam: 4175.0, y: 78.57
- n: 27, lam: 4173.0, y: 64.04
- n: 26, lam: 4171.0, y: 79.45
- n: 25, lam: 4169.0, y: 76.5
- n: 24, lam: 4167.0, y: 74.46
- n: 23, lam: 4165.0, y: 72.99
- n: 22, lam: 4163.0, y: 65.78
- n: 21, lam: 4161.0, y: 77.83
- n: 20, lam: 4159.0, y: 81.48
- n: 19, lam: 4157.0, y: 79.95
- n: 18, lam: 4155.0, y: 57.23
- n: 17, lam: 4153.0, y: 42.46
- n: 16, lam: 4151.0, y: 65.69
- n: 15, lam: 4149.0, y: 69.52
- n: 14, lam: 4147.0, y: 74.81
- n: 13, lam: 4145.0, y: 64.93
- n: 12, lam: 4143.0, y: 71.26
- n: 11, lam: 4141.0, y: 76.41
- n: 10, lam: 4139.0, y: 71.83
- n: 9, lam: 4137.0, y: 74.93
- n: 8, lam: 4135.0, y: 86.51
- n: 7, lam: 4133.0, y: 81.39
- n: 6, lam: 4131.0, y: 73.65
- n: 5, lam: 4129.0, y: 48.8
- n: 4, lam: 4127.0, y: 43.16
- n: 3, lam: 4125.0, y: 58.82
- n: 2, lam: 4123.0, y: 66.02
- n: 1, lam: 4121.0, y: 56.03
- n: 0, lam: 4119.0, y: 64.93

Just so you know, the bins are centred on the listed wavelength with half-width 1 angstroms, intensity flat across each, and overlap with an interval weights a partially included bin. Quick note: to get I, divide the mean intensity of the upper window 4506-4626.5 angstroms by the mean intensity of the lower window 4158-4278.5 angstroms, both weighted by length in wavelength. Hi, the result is 1.52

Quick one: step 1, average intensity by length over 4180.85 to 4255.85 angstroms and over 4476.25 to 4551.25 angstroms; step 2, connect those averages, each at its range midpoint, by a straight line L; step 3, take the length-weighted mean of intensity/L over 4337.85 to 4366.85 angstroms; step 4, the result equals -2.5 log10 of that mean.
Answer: 0.272 mag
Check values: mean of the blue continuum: 62.4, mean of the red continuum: 62.2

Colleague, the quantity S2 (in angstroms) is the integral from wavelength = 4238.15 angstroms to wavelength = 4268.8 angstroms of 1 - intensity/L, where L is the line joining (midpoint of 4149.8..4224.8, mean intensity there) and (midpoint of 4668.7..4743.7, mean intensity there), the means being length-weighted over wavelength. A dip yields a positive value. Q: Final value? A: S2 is 6.1 angstroms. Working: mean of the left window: 67.3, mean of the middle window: 54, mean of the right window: 68.6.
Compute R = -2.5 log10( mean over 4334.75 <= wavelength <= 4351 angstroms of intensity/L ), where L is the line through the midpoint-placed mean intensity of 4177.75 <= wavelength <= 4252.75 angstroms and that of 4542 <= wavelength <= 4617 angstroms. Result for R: 0.44 mag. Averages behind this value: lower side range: 63.3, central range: 51.5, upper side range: 103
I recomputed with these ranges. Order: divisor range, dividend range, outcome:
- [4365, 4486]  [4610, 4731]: 1.90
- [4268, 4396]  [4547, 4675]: 2.04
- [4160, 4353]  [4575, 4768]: 1.48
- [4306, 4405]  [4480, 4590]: 1.43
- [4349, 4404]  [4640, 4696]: 1.78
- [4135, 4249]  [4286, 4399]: 0.79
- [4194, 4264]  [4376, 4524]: 0.83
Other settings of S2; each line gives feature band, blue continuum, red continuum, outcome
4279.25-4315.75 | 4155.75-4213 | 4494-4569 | 7.25 angstroms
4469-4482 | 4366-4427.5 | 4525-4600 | 5.58 angstroms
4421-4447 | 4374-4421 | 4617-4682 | 4.75 angstroms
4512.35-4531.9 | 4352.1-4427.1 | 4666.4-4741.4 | -3.31 angstroms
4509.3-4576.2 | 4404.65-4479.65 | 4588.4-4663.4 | 1.06 angstroms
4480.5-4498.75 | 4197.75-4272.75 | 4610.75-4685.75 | 8.73 angstroms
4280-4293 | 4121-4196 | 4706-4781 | 2.27 angstroms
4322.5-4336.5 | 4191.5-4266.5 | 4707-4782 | 2.07 angstroms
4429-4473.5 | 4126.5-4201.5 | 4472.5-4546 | 9.01 angstroms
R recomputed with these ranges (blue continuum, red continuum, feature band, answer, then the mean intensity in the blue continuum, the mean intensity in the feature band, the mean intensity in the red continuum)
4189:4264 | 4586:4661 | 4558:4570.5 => 0.00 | 61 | 108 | 116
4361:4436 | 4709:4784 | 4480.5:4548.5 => -0.14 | 51.3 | 62.1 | 60.7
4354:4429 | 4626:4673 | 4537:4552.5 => 0.02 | 51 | 83.1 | 107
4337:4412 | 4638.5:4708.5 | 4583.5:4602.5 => 0.14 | 51.6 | 67.5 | 85.8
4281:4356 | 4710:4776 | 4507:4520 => -0.05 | 53.9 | 59.7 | 60.3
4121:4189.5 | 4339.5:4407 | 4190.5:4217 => -0.04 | 68.7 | 67.1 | 50.4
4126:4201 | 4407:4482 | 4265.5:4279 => 0.13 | 69.1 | 54.1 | 47.9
